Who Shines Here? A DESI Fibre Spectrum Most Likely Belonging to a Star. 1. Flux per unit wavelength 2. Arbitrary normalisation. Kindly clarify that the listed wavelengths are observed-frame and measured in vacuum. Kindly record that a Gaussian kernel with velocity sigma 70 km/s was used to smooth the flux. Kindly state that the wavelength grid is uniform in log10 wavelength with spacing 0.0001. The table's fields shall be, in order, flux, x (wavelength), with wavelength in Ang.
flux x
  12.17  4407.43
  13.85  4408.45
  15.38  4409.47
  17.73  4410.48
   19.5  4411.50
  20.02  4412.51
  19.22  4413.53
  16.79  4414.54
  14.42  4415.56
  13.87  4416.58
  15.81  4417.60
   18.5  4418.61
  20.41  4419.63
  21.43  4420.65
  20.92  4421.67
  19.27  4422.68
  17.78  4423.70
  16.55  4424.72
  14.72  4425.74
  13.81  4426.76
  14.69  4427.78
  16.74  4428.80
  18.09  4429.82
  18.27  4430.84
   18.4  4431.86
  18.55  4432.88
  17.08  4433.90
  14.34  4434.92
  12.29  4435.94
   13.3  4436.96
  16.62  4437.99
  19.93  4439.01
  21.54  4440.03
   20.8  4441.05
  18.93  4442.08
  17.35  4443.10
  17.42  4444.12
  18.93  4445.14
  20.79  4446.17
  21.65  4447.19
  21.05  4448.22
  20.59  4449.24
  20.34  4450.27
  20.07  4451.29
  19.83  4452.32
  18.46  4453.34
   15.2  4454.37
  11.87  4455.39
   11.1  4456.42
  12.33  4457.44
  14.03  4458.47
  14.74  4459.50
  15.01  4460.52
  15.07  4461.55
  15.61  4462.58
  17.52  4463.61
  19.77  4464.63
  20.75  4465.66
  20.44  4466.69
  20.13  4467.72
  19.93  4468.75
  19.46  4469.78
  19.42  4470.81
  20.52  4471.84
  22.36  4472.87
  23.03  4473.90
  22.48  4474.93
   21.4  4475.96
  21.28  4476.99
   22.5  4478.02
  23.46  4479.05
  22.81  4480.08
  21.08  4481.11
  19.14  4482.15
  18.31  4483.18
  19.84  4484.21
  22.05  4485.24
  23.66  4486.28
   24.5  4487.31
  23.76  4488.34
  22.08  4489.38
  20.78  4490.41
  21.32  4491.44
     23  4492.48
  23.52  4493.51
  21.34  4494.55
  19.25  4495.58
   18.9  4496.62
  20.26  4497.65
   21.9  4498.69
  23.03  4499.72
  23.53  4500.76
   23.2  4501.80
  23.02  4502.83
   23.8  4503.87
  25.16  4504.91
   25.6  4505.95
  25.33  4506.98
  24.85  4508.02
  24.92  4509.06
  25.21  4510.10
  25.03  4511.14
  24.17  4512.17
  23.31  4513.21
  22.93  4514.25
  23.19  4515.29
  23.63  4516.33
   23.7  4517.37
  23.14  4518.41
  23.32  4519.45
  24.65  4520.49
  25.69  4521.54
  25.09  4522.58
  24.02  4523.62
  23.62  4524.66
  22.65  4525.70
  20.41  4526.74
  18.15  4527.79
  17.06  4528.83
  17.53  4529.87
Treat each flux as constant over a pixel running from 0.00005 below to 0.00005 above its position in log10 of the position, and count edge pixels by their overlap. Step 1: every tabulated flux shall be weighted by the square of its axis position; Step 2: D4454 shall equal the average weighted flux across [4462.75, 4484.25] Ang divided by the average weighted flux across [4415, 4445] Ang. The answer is 1.22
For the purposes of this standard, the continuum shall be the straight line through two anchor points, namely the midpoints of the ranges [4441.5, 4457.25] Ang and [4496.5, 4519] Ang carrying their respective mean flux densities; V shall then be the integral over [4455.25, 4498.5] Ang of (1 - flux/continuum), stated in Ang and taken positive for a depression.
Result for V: 2.0 Ang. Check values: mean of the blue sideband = 18.1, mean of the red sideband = 23.6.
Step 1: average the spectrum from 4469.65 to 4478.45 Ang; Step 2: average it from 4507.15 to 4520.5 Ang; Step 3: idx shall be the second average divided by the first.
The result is 1.1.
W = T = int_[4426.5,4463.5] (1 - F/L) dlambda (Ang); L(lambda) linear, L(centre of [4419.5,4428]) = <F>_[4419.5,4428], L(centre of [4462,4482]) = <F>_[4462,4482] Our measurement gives 3.7 Ang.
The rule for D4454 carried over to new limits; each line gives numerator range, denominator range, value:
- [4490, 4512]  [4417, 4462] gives 1.36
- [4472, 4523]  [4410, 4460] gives 1.34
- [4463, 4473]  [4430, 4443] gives 1.15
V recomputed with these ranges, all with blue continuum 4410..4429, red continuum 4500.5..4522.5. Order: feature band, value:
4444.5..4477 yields 3.1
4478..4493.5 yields 0.3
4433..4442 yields 0.8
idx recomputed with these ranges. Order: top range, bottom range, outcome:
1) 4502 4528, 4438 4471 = 1.32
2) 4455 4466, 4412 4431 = 0.87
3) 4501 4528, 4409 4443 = 1.37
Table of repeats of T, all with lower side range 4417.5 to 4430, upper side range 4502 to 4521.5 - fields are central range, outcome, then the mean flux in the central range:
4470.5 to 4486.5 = 0.2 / 21.4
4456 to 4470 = 2.6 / 16.8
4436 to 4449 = 0.2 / 18.8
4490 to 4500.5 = 0.7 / 21.4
